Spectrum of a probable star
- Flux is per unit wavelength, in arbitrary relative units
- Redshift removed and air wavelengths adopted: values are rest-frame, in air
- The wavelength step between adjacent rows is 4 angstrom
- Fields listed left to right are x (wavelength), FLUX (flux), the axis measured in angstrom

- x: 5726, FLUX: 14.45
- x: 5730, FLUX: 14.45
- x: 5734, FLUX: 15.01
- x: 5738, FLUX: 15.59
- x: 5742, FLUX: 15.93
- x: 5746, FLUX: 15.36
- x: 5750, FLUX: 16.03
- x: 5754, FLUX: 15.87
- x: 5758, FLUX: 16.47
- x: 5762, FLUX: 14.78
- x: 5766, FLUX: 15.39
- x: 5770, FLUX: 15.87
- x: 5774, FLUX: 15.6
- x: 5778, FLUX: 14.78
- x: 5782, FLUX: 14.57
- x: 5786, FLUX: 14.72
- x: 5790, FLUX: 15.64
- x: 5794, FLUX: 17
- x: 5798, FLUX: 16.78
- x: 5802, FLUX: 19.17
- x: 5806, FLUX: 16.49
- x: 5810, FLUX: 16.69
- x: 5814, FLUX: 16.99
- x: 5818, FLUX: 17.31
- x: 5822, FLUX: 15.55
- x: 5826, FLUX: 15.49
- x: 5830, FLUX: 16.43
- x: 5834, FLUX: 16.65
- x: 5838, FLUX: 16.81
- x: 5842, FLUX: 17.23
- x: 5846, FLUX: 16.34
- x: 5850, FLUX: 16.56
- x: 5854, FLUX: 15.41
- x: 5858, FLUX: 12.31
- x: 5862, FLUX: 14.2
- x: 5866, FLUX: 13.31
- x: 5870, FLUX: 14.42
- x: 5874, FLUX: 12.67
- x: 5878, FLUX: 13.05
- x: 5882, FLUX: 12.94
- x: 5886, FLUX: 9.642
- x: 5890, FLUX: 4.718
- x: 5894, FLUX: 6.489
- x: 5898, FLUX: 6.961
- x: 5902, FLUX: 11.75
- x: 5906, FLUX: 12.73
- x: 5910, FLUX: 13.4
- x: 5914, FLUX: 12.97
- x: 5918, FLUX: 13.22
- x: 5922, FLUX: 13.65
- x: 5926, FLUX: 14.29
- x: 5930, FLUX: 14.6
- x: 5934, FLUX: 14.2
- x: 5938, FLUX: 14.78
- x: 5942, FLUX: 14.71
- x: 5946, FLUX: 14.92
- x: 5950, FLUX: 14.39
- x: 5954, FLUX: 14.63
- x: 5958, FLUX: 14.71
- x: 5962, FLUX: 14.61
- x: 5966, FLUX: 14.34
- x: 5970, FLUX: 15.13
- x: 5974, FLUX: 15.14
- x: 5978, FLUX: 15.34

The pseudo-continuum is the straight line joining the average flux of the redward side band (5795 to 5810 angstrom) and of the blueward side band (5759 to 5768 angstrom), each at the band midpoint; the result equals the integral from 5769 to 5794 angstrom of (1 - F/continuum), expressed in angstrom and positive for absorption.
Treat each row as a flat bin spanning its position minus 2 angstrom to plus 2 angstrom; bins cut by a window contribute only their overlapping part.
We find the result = 1.4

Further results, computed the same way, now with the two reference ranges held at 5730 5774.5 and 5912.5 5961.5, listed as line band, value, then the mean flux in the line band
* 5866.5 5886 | 2.40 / 12.9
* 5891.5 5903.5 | 5.31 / 8.11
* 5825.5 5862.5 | -2.18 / 15.8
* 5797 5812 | -2.08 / 17.3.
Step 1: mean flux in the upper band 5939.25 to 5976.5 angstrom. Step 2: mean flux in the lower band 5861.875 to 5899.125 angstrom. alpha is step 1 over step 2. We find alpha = 1.4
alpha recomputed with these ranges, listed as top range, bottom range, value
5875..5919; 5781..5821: 0.65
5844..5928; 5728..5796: 0.80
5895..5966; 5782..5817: 0.81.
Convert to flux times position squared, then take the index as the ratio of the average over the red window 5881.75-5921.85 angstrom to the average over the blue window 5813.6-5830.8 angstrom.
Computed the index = 0.66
